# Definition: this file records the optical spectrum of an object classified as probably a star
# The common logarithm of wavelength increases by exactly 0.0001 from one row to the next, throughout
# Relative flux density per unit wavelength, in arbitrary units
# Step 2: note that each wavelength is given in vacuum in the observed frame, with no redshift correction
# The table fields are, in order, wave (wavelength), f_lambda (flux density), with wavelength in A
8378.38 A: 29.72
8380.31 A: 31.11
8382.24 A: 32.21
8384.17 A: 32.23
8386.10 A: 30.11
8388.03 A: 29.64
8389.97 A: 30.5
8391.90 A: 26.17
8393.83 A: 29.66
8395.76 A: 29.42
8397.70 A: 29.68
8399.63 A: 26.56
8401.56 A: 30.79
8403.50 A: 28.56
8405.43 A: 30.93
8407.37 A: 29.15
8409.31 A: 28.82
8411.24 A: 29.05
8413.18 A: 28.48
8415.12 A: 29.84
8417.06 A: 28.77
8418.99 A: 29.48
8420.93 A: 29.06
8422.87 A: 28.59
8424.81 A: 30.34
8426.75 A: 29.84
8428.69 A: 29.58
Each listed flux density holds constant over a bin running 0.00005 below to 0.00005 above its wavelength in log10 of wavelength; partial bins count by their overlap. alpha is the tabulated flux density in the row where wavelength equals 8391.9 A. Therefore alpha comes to 26.17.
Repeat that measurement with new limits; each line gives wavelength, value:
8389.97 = 30.5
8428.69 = 29.58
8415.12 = 29.84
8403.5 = 28.56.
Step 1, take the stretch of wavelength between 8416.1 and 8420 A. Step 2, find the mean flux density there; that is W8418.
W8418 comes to 29.2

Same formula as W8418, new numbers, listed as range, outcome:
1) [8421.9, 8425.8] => 29.5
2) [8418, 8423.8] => 29.1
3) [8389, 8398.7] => 29.1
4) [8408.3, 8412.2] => 29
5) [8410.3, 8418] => 29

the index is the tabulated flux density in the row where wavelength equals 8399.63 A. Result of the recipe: 26.56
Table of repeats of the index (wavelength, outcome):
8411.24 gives 29.05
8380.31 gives 31.11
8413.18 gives 28.48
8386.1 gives 30.11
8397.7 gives 29.68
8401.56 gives 30.79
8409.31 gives 28.82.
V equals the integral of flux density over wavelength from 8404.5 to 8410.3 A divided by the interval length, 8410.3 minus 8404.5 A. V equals 29.6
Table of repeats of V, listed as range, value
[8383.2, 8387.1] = 31.2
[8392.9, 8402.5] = 29.2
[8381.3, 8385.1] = 32.2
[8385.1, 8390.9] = 30.1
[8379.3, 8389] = 31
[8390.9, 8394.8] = 28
